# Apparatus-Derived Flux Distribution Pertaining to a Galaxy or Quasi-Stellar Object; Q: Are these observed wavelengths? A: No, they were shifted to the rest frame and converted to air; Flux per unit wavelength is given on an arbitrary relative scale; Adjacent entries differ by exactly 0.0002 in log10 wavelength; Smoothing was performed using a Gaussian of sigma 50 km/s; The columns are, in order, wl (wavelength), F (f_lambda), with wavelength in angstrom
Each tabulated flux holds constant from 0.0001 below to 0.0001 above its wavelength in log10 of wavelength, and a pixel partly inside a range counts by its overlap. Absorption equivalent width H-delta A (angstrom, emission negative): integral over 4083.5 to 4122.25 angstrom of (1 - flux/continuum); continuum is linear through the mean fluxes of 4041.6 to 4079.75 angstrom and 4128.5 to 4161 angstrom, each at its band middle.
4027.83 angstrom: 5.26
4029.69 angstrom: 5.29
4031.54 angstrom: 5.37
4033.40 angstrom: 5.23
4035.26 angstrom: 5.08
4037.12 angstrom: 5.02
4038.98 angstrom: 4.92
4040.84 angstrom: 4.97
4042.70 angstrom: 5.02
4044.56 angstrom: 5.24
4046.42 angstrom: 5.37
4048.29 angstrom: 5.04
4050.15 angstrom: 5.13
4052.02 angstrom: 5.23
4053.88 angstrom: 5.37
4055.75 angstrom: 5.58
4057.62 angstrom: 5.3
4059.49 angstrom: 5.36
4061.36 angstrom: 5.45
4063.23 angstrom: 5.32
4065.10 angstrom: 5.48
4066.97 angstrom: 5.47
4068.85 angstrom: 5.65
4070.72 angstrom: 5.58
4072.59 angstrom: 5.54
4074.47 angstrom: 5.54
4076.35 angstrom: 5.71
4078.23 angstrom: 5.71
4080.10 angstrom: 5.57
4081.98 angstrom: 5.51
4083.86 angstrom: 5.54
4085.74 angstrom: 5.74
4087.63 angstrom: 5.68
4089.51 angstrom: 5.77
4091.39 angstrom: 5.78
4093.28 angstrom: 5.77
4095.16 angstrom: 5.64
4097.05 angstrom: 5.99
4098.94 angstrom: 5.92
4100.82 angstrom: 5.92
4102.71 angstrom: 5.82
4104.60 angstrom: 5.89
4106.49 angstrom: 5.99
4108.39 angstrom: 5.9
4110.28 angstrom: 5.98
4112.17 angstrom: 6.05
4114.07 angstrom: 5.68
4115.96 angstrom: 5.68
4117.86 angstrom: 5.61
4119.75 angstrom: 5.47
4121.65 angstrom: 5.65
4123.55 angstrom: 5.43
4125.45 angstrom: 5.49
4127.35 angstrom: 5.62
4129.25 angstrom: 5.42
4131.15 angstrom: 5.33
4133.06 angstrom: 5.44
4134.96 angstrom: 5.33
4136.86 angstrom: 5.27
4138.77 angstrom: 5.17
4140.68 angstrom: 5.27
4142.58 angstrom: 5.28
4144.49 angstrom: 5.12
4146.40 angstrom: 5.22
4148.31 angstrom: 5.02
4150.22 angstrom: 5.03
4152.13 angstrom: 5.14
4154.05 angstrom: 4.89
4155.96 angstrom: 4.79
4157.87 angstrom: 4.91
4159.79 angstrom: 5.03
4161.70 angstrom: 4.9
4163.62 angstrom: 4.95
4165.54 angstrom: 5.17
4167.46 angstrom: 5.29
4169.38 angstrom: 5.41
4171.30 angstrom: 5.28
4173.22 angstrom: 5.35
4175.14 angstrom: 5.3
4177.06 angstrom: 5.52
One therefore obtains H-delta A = -3.7 angstrom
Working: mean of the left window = 5.41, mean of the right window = 5.15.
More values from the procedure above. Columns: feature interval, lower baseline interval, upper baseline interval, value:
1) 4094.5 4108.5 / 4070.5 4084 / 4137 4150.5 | -1.2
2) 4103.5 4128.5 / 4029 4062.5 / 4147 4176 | -2.8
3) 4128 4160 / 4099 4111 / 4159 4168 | 1.1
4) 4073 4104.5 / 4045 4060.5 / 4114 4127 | -1.7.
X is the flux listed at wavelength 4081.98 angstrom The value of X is 5.51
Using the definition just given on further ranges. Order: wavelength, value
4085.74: 5.74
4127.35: 5.62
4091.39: 5.78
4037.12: 5.02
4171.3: 5.28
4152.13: 5.14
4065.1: 5.48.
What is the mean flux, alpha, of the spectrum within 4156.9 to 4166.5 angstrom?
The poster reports 4.99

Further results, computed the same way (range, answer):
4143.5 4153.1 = 5.1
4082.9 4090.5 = 5.68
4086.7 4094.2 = 5.75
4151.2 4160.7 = 4.95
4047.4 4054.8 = 5.2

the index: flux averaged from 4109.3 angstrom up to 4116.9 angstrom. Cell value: 5.85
